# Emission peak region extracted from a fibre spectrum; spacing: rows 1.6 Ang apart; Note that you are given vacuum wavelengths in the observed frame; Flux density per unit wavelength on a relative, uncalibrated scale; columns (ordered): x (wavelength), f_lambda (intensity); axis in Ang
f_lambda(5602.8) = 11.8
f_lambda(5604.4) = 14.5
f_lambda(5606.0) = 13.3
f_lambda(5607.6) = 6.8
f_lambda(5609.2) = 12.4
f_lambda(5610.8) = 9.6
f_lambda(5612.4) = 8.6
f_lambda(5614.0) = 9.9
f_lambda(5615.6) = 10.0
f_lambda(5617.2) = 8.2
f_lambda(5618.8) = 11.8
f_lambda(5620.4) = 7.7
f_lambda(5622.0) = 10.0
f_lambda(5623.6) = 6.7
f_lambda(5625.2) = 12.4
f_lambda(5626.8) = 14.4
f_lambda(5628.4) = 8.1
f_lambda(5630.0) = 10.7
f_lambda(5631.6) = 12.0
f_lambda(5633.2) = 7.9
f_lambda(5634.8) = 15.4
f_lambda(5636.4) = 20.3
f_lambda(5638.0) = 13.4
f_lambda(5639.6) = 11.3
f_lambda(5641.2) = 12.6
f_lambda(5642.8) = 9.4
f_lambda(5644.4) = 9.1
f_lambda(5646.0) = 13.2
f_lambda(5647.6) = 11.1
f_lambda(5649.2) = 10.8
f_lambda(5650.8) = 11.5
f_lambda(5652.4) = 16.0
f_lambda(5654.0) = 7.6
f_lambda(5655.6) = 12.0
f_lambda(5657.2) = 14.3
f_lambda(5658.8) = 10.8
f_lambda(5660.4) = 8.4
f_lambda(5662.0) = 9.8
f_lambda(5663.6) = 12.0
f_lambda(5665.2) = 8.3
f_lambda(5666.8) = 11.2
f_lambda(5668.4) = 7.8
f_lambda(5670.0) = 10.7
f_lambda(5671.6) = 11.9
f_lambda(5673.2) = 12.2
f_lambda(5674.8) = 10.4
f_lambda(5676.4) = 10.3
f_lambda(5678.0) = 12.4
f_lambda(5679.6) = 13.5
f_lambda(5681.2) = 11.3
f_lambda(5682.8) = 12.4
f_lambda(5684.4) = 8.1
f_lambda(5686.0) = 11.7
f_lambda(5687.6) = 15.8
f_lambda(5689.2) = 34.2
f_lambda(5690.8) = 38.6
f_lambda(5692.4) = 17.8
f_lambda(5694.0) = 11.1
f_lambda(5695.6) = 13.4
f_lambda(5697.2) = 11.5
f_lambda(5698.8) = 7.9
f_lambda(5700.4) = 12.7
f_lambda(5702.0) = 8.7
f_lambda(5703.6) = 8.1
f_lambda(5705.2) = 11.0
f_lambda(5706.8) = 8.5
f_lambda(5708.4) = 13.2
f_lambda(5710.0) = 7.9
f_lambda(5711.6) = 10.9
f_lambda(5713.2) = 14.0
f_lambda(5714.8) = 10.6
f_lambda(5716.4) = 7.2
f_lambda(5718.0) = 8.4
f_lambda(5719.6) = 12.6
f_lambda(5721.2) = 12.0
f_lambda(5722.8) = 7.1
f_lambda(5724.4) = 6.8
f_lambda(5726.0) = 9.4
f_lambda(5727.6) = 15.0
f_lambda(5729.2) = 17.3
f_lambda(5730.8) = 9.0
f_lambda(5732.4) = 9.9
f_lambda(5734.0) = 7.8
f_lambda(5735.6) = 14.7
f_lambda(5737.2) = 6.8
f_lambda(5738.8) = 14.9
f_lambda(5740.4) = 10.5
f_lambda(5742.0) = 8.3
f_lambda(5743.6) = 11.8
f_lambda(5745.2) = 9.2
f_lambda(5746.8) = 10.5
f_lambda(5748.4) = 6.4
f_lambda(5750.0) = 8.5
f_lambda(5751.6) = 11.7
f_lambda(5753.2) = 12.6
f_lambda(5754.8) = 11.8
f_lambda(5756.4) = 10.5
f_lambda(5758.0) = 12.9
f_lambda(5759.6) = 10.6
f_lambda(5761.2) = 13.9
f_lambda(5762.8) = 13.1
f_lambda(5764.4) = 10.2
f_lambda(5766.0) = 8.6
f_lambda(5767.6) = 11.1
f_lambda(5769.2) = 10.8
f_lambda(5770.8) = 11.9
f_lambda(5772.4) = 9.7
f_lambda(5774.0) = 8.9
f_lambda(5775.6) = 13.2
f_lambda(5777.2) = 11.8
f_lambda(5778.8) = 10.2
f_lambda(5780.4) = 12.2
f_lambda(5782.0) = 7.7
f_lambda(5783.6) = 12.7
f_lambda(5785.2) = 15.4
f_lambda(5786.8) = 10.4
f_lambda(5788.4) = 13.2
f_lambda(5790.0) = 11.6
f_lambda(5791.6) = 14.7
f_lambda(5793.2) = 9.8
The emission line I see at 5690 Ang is [O III] 5007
